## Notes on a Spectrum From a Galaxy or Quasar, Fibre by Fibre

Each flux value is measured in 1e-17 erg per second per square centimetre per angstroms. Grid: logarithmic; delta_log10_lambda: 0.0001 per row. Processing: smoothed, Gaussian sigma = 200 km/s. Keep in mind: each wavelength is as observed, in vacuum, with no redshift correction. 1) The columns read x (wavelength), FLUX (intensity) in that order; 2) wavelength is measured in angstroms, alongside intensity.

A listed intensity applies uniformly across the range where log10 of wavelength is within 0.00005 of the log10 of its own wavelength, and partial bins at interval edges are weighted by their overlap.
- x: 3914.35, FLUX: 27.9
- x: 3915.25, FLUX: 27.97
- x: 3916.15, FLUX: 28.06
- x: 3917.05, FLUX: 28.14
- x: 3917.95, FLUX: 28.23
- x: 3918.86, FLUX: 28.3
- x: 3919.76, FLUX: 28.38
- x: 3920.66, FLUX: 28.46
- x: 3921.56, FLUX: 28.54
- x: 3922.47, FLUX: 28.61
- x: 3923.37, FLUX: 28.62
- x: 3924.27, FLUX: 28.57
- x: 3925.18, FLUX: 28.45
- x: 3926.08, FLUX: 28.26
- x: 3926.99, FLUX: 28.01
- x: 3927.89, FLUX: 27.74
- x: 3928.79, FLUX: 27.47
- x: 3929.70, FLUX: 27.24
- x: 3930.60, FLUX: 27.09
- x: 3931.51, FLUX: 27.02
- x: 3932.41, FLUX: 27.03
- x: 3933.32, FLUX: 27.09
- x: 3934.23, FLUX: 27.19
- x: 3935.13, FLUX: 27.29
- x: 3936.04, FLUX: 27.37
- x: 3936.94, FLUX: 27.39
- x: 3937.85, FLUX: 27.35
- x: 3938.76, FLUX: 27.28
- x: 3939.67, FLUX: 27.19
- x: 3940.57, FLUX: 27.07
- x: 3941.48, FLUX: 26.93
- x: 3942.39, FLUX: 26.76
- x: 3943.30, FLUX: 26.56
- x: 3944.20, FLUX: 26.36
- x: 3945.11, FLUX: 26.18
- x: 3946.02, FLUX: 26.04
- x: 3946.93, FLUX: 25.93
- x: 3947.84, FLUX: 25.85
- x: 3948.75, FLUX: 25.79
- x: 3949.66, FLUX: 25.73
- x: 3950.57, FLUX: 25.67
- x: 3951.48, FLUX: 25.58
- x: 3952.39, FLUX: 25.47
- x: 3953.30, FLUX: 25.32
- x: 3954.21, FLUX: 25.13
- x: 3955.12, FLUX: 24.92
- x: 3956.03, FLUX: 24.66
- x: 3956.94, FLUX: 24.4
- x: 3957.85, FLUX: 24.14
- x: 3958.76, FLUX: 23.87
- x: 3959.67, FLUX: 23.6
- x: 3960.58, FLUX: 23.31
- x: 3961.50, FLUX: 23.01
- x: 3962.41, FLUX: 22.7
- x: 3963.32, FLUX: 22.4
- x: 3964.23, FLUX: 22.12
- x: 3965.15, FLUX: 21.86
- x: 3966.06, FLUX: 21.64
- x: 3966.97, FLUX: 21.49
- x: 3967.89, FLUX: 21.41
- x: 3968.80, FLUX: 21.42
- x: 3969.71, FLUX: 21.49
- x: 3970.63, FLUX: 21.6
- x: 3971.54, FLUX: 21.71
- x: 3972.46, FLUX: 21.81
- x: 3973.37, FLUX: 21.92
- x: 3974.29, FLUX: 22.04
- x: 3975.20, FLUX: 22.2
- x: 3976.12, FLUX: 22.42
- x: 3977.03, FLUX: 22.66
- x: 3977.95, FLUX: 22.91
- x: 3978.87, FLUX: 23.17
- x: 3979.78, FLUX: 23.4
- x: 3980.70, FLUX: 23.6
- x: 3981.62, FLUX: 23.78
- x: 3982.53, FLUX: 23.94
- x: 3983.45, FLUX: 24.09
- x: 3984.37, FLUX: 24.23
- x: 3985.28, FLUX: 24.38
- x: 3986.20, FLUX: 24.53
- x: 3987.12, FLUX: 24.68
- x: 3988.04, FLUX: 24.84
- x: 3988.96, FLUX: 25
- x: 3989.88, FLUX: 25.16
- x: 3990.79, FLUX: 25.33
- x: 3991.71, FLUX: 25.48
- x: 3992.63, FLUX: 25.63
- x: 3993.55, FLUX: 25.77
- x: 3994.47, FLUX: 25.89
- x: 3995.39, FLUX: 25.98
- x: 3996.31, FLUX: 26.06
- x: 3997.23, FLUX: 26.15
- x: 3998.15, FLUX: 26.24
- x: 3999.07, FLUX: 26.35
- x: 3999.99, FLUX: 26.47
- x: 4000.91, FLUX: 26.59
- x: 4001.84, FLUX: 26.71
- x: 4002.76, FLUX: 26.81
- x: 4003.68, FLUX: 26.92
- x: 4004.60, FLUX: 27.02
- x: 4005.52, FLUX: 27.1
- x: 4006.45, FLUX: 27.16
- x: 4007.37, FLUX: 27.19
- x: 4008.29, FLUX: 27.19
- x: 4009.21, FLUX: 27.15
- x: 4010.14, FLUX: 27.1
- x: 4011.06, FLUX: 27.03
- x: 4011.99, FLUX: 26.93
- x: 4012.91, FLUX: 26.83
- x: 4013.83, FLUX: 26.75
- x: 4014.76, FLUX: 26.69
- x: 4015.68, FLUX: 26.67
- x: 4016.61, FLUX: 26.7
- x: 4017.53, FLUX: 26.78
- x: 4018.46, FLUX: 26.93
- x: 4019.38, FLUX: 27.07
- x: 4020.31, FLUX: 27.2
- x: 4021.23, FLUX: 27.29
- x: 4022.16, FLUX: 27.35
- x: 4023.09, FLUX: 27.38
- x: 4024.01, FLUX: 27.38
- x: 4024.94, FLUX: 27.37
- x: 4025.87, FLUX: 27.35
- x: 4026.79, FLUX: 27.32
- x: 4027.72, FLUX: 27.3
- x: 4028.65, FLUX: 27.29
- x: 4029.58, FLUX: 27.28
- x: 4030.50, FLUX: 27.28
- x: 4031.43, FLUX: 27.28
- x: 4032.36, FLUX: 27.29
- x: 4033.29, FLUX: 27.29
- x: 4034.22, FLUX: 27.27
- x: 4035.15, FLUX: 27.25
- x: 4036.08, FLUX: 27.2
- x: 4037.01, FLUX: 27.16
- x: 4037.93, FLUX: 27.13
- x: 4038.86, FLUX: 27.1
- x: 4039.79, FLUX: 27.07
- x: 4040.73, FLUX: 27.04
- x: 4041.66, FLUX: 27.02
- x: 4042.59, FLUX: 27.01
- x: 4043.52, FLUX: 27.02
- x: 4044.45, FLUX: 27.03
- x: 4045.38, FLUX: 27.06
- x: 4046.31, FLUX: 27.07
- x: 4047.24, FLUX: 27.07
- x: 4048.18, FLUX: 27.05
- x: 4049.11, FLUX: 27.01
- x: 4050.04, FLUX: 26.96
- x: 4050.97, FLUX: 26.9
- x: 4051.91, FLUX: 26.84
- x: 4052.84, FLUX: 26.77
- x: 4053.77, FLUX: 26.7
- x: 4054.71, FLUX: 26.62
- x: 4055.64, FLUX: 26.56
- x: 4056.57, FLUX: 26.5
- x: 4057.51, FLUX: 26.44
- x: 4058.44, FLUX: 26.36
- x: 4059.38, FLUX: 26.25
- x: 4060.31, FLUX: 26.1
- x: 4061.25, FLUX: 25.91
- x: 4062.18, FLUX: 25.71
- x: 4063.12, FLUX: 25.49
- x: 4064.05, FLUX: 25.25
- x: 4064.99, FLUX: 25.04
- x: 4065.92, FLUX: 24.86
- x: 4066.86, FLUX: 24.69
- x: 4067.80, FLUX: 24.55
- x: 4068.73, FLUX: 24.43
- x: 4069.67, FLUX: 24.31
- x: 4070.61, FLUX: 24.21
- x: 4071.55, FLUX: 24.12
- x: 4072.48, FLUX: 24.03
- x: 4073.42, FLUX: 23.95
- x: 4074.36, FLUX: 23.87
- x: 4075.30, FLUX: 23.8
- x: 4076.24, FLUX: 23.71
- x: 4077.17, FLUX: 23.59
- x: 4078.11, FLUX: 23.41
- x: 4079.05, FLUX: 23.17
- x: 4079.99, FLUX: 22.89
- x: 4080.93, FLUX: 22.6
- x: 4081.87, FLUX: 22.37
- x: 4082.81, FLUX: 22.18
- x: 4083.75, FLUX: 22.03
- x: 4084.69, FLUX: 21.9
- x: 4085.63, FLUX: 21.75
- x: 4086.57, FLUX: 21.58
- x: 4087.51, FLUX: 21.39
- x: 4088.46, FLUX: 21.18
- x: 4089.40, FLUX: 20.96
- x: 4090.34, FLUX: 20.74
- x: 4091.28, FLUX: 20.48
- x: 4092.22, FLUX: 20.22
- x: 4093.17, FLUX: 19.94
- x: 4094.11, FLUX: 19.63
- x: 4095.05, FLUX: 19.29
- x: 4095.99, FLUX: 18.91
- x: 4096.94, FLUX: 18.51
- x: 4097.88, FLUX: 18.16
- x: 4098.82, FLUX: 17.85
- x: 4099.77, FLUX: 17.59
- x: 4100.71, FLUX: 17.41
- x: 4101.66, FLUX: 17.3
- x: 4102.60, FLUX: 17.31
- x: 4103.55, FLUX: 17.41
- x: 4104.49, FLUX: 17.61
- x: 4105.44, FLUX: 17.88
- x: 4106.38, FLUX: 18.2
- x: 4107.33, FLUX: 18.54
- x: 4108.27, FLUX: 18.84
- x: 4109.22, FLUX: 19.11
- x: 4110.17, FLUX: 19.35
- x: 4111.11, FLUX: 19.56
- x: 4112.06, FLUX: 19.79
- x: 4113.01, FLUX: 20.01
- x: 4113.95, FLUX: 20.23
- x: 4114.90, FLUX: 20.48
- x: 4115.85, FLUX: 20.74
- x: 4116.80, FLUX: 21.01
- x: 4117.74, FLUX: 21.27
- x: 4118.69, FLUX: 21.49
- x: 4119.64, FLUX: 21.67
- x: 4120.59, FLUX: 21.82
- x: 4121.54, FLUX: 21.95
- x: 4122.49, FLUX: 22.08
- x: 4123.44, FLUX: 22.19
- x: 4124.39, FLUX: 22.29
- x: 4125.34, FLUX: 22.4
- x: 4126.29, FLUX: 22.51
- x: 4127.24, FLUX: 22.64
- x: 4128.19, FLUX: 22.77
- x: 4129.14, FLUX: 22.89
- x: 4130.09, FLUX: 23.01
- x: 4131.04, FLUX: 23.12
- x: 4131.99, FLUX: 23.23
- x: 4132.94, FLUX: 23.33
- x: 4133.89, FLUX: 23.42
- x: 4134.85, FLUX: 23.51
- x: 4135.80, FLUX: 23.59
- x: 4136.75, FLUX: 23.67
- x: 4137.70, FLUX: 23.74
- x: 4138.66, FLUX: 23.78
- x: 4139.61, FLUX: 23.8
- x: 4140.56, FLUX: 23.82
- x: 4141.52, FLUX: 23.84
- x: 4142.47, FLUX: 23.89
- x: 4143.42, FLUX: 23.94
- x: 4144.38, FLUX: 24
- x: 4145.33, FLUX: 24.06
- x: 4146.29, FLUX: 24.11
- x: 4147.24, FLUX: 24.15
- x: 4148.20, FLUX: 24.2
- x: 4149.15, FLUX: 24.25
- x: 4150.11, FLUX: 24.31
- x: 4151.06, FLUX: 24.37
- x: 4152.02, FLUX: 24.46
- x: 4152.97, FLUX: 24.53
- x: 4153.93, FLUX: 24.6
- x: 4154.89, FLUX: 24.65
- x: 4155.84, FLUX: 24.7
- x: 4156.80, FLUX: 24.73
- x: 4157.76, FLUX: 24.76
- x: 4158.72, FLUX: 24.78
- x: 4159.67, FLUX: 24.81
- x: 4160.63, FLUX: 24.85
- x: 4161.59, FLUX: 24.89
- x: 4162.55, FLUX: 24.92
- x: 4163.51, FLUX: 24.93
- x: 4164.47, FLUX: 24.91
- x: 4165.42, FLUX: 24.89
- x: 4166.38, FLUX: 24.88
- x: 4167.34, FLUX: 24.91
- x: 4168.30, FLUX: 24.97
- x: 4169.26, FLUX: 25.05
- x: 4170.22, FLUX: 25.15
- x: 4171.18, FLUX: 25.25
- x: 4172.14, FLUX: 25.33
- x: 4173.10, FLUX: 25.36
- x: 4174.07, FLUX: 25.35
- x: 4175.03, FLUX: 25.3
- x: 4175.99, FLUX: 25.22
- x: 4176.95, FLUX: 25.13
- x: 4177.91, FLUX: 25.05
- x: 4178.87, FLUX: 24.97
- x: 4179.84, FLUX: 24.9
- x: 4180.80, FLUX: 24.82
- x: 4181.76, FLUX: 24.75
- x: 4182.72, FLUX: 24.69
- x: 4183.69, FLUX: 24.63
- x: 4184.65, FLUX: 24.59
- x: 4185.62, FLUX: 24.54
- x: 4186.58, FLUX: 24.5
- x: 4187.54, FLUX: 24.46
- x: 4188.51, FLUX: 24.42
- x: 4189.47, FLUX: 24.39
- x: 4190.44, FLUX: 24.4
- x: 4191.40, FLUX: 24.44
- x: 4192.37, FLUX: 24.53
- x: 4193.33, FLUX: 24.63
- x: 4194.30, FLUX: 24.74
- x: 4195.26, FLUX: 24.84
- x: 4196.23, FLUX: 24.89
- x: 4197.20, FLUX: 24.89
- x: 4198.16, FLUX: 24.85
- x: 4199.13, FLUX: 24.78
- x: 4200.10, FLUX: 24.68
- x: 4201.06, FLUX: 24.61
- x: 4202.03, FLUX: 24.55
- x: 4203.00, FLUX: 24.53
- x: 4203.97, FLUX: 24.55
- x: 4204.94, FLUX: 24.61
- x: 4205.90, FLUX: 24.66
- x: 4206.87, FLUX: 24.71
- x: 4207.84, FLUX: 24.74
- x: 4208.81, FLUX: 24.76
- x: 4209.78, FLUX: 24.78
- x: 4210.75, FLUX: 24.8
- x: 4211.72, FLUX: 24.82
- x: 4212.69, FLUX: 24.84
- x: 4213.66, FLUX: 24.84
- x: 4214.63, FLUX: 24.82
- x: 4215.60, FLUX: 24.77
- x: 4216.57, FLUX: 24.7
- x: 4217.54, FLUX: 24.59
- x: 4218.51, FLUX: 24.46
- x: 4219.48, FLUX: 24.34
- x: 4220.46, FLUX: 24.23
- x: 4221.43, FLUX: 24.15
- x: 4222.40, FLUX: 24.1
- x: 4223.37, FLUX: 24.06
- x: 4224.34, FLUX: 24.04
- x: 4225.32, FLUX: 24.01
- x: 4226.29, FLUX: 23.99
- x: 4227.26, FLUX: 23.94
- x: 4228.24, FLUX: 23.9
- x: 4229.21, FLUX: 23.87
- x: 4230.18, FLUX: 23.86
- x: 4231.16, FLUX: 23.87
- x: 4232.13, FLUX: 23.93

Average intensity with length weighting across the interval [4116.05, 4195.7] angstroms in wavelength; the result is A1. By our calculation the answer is 24.1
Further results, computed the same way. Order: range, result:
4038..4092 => 24.8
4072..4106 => 20.7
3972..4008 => 24.9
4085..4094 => 20.9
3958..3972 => 22.3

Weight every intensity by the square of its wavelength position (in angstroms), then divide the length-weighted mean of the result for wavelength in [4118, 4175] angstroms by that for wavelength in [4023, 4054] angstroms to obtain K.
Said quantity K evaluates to 0.9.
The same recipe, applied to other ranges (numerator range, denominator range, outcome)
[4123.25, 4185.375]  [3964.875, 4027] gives 1.04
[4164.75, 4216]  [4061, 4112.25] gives 1.22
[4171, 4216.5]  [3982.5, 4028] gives 1.03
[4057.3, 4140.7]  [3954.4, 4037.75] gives 0.91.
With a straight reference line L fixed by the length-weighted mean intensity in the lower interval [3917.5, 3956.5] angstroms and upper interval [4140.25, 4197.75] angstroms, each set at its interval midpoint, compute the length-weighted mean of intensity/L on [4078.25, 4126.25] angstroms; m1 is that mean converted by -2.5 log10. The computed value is 0.24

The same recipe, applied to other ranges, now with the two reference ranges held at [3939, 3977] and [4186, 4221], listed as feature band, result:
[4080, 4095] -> 0.15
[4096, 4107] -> 0.34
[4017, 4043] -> -0.13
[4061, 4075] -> -0.02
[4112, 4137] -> 0.11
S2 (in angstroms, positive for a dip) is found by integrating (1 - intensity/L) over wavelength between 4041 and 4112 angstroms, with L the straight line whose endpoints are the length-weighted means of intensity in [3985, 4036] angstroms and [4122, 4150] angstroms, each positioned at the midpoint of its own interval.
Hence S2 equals 5.9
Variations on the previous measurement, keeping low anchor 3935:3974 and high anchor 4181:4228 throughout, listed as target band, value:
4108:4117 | 1.7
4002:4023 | -2.1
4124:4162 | 1.0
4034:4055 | -2.1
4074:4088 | 1.1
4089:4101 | 2.6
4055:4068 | -0.6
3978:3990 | 0.2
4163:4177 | -0.3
